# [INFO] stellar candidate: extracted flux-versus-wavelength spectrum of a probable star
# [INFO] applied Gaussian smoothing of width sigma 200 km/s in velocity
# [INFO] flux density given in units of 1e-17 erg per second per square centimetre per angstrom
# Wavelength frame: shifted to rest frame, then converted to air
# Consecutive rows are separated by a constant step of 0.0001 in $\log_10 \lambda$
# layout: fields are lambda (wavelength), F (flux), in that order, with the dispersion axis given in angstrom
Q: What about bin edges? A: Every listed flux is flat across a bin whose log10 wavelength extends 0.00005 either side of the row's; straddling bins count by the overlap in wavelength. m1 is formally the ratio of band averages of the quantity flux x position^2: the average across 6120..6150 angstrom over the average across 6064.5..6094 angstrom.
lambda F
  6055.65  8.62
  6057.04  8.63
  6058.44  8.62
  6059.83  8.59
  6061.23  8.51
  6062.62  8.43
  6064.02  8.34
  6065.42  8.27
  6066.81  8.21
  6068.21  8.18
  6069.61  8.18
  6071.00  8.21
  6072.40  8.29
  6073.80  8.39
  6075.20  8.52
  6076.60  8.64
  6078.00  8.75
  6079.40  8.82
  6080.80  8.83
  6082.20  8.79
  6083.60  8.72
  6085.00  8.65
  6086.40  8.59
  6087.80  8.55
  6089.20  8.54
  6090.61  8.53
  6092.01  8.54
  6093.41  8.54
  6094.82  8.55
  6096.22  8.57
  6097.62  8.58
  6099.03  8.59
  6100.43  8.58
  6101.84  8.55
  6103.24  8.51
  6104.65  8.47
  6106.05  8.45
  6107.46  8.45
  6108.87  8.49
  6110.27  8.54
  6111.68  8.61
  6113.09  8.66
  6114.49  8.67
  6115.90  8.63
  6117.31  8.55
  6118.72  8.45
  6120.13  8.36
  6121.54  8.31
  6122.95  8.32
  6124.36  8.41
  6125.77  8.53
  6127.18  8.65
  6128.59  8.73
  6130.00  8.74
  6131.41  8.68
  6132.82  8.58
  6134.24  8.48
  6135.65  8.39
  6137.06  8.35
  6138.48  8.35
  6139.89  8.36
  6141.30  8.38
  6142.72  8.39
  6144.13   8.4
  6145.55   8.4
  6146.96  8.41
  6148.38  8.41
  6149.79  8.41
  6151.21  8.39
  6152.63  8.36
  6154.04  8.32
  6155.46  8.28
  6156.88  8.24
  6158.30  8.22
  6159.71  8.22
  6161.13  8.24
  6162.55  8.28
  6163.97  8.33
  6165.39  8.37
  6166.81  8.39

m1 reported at 1.01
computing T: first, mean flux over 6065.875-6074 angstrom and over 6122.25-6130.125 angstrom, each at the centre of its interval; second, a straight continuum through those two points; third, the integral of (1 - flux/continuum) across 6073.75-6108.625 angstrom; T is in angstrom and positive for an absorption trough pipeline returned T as -1.0 angstrom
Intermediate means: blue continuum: 8.24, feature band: 8.59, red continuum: 8.55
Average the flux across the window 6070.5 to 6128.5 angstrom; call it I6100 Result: 8.55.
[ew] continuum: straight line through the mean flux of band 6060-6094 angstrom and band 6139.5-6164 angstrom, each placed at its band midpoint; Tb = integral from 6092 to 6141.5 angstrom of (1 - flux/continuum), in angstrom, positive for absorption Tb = -0.61 angstrom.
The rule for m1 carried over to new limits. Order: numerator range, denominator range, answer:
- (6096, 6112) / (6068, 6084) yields 1.01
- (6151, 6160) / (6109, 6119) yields 0.98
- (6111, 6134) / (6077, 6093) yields 1.00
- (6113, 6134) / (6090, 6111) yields 1.01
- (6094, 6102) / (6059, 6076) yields 1.04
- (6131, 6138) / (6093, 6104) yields 1.00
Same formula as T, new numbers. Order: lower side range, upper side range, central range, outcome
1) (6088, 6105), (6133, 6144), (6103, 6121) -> -0.1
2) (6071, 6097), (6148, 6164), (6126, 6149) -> -0.3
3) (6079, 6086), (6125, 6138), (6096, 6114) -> 0.3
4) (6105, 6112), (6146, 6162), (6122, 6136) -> -0.2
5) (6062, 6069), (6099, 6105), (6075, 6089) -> -0.5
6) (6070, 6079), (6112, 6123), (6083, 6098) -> -0.2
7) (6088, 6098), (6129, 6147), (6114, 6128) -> 0.0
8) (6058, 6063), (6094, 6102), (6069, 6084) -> 0.0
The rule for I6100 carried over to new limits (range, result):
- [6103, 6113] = 8.51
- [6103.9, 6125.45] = 8.49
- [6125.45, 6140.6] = 8.53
